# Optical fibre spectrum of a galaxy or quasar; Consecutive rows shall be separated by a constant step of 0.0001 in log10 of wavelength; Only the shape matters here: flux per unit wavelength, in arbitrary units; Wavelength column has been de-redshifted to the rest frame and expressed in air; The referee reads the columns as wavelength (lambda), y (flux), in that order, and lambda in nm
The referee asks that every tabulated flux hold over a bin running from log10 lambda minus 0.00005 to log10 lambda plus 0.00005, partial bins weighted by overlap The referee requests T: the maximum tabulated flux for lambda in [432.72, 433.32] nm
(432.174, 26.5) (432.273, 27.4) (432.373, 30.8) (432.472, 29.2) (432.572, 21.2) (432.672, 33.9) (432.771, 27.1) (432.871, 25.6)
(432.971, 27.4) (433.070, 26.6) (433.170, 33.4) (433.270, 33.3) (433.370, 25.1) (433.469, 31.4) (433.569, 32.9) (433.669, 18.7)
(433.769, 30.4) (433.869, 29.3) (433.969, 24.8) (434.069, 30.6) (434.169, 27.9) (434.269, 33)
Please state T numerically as 33.4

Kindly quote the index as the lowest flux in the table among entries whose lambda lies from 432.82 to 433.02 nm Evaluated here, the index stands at 25.6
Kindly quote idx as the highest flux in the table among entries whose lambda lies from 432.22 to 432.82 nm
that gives 33.9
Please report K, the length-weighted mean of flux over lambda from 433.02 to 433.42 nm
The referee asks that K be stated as 29.7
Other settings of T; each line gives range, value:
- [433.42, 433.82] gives 32.9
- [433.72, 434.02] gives 30.4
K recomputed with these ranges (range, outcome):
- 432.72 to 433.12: 26.7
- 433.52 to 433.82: 27.3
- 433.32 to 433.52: 28.3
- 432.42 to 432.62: 25.3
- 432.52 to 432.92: 26.9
